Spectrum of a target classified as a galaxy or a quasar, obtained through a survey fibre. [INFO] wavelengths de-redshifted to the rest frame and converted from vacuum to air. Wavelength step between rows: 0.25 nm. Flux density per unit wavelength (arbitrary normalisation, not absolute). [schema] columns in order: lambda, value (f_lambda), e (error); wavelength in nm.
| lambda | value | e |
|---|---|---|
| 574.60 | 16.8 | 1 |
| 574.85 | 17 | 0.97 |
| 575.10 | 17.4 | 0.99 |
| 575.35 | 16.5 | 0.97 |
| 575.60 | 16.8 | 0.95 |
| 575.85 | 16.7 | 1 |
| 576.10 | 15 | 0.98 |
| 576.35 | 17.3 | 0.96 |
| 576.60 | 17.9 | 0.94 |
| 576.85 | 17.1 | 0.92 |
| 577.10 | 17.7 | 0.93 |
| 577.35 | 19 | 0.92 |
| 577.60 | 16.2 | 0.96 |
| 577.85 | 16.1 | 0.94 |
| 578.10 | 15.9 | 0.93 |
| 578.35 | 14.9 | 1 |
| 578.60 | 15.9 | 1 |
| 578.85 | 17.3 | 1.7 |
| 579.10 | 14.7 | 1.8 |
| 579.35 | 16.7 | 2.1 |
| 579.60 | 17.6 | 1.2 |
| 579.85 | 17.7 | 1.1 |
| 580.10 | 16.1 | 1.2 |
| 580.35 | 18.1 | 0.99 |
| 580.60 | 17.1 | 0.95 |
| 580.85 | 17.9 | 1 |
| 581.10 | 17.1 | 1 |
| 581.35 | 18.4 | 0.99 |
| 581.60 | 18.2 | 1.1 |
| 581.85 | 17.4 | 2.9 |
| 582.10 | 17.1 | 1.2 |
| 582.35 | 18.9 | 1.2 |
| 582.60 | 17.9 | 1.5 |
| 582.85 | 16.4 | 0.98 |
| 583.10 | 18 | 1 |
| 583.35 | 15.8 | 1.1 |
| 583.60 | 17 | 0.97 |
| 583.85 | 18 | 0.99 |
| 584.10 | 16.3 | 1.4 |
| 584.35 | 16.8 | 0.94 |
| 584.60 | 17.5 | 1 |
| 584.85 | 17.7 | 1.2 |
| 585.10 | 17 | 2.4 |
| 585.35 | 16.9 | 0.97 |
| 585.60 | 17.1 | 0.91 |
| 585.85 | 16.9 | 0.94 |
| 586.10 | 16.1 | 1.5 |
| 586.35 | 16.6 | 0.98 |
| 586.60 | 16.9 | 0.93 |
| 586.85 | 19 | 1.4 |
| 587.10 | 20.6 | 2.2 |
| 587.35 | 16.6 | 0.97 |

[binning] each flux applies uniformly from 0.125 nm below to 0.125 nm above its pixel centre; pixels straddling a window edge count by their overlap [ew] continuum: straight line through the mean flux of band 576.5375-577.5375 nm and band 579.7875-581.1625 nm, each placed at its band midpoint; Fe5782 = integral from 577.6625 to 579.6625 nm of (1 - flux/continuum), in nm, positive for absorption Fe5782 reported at 0.17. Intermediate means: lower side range 17.8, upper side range 17.3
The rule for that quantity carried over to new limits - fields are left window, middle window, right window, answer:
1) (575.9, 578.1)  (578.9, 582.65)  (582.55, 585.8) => -0.08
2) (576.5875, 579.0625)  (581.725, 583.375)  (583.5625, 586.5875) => -0.06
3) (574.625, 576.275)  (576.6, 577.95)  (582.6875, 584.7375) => -0.05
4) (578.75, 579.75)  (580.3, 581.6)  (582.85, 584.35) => -0.08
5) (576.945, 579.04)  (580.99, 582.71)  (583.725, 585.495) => -0.10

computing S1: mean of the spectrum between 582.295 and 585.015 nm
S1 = 17.3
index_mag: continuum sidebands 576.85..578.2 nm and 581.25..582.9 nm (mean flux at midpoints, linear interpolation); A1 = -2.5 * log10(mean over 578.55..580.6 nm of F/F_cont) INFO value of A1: 0.04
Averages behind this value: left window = 17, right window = 17.8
